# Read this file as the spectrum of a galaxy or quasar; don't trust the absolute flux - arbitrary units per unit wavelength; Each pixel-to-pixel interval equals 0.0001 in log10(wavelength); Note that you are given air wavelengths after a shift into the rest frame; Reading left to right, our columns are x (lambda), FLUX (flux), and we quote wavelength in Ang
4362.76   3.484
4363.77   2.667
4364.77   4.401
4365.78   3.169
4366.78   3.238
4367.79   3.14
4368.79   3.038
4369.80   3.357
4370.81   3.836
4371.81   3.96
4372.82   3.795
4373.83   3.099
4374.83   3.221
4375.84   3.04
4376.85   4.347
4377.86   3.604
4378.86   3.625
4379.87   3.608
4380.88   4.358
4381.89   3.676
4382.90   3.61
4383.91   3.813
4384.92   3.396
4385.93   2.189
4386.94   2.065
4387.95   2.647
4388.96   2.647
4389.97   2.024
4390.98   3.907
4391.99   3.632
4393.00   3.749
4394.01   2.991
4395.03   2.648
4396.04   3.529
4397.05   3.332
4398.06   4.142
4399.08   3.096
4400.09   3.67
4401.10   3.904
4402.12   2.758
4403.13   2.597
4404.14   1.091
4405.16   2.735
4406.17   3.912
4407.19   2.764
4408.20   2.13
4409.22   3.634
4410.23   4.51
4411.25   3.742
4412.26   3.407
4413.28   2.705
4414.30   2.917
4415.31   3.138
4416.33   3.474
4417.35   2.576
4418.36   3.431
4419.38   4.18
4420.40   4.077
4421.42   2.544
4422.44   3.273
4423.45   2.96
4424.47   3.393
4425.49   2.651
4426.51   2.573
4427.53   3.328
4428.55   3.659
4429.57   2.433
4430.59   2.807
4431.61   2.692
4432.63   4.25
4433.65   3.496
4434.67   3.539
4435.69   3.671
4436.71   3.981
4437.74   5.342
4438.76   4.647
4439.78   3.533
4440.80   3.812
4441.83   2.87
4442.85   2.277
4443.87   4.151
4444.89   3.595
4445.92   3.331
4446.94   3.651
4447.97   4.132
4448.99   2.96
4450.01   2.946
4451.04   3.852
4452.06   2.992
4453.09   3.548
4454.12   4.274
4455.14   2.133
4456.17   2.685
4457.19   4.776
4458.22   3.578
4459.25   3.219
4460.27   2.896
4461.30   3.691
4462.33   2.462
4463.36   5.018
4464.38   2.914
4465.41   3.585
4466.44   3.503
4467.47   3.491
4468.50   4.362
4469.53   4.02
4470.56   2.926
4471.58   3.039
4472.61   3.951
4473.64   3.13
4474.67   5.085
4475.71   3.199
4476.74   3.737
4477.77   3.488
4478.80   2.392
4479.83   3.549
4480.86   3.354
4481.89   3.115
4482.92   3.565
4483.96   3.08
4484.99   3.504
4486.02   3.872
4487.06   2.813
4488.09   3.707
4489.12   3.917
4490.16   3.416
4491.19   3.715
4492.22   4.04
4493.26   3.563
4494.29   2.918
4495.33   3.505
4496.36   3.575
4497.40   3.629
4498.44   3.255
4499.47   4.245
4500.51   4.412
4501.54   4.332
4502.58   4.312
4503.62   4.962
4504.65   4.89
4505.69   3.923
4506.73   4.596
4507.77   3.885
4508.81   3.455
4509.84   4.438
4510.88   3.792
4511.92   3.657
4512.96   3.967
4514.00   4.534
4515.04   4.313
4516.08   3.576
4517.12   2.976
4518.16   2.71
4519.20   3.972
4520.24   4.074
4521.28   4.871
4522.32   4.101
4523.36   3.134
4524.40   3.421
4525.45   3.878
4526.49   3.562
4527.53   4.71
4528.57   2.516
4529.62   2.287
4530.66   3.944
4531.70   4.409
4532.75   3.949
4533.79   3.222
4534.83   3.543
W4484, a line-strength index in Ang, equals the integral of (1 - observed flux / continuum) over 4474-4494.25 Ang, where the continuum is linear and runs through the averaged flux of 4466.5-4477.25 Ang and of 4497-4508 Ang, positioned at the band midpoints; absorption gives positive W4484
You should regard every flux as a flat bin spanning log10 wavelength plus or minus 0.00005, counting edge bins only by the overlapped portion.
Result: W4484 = 2.0 Ang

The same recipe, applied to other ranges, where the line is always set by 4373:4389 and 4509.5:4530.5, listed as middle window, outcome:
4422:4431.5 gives 1.3 Ang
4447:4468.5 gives 0.5 Ang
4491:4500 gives 0.1 Ang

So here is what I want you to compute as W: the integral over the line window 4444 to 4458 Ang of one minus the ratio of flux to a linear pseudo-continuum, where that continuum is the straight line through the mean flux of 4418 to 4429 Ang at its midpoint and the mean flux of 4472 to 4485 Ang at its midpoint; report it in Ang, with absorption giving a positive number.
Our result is -0.4 Ang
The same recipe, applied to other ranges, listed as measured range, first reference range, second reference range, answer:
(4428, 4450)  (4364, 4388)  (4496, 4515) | 1.3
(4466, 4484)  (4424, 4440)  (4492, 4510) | 1.4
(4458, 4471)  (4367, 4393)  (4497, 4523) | 1.0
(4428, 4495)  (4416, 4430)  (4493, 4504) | 0.4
